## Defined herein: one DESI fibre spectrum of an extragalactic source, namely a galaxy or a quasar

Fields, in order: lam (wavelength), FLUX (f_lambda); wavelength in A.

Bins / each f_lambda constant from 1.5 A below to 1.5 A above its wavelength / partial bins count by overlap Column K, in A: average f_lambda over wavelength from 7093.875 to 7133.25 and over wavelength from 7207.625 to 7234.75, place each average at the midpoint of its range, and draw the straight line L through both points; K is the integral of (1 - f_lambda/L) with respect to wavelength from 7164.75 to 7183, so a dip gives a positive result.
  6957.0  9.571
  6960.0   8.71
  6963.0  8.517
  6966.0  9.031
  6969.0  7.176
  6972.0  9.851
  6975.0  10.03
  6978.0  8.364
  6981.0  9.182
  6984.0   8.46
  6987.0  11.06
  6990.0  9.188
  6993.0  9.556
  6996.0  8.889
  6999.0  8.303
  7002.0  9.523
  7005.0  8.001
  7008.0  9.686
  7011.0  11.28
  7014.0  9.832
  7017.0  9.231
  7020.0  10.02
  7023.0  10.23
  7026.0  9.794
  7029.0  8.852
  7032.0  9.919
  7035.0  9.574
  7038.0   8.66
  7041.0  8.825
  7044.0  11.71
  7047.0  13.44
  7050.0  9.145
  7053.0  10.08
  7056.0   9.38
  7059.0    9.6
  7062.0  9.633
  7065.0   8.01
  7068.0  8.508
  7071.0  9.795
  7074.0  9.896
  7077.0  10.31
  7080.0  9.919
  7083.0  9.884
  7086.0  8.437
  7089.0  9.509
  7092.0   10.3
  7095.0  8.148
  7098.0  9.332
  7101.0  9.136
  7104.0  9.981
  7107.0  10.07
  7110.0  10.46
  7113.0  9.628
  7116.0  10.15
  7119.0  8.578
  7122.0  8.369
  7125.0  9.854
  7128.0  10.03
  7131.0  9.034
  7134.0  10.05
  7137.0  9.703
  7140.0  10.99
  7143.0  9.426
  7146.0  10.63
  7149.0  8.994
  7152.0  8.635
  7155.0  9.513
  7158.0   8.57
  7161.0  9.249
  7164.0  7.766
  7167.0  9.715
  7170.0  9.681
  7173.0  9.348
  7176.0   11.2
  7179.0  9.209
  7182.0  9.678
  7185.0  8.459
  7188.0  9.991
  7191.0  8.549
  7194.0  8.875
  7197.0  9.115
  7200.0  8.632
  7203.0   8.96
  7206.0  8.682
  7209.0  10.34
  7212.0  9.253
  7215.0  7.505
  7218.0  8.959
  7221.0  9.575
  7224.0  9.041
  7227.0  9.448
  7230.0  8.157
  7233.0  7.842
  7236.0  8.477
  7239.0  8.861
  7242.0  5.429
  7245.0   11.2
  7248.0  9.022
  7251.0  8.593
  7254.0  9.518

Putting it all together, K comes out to -1.2 A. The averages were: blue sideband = 9.47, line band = 9.72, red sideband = 8.89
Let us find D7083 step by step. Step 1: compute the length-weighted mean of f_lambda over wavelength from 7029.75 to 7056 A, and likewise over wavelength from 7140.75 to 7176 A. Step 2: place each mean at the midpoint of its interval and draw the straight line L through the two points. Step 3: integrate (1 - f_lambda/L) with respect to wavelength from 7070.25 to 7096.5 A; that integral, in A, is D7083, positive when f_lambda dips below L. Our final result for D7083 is 0.7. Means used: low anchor 10.1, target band 9.57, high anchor 9.35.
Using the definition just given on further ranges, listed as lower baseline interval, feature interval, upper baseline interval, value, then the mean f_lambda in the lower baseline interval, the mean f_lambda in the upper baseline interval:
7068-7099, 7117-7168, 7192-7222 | -0.6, 9.51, 8.97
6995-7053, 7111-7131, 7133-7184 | 0.3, 9.75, 9.53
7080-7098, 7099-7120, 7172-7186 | -0.8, 9.32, 9.63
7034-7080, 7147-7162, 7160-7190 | 0.7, 9.78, 9.42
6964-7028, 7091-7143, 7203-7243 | -3.8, 9.36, 8.64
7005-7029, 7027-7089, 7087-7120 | 0.1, 9.81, 9.57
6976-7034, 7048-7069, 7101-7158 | 0.5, 9.45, 9.63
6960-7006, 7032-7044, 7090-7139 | -0.3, 9.01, 9.57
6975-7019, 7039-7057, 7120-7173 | -2.0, 9.36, 9.41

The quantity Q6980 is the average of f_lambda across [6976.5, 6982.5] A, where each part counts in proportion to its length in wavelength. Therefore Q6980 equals 8.77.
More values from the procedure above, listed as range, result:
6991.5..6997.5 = 9.22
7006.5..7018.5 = 10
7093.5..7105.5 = 9.15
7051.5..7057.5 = 9.73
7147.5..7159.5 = 8.93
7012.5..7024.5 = 9.83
